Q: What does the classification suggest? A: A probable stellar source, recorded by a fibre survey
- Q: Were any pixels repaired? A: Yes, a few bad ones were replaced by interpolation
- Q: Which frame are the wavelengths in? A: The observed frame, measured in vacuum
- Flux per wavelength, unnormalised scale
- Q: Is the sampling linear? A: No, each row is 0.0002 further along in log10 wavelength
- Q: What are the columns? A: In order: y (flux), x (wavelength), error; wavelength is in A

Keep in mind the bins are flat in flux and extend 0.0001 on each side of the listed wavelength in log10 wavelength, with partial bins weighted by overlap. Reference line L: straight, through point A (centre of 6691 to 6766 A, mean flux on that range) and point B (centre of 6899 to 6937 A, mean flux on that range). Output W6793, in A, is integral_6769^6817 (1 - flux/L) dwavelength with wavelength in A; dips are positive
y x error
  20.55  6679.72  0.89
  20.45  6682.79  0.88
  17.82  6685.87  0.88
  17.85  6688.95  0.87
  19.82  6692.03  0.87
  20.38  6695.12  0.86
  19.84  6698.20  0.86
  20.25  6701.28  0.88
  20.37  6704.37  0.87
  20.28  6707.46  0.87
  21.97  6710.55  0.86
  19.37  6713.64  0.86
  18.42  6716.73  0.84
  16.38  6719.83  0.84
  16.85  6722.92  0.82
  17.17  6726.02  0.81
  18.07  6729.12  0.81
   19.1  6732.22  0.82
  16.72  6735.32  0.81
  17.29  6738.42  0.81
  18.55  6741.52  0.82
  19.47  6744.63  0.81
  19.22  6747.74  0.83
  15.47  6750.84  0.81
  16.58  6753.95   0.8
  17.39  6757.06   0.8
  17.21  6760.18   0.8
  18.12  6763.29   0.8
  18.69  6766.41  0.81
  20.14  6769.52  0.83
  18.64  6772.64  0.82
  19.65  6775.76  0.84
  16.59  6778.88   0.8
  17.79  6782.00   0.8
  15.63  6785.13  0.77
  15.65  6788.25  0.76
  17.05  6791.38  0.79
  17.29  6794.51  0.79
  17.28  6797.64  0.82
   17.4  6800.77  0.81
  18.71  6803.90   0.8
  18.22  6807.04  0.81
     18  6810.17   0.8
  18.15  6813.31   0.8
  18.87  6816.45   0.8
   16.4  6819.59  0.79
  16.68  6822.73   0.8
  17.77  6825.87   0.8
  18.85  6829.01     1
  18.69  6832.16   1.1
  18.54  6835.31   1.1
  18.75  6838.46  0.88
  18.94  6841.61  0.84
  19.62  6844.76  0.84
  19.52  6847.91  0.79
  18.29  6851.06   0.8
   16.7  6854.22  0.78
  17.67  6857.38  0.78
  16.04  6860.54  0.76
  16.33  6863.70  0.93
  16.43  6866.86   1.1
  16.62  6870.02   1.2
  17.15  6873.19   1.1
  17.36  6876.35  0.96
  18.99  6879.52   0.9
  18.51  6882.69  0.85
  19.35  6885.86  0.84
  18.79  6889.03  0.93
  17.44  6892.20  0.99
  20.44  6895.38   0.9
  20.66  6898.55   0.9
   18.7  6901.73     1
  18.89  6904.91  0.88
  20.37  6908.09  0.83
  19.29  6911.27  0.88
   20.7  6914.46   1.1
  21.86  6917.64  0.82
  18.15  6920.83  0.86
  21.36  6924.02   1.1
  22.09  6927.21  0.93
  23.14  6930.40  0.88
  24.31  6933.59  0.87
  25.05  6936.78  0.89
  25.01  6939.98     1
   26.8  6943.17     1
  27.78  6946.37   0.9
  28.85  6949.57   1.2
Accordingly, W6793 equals 4.0 A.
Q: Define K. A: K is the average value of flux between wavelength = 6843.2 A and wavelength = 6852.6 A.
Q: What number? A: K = 19.2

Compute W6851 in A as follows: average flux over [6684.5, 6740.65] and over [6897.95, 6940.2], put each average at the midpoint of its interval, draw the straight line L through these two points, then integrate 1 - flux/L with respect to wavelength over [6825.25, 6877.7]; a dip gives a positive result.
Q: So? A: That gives 6.7 A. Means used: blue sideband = 18.8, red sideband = 21.3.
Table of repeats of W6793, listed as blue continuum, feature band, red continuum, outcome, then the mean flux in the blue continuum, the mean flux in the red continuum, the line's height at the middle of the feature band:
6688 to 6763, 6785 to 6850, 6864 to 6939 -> 4.1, 18.5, 19.8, 19.2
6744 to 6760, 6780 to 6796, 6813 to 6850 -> 1.1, 17.5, 18.4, 17.9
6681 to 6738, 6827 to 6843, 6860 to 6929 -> 0.2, 18.9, 18.9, 18.9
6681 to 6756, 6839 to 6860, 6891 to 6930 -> 1.4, 18.7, 20.1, 19.7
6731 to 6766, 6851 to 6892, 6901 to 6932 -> 4.7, 17.8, 20.5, 19.8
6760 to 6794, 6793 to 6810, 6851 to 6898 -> 0.0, 17.7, 17.8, 17.8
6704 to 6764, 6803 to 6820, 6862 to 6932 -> 0.5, 18.2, 19.2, 18.7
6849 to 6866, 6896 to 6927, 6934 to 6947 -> 3.6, 17.1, 25.9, 22.8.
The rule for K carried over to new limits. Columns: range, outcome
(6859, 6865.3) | 16.2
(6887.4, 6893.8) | 18.1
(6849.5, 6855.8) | 17.5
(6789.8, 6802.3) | 17.2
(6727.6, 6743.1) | 18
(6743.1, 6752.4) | 18.1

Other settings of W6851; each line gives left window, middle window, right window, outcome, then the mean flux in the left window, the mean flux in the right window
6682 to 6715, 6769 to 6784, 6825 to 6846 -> 0.7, 19.8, 18.8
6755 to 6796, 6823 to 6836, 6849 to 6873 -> -0.8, 17.7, 16.9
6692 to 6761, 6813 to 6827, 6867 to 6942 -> 1.3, 18.5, 20.2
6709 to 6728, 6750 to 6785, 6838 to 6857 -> 1.2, 18.3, 18.6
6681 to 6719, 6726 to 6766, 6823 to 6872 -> 2.8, 19.7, 17.9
